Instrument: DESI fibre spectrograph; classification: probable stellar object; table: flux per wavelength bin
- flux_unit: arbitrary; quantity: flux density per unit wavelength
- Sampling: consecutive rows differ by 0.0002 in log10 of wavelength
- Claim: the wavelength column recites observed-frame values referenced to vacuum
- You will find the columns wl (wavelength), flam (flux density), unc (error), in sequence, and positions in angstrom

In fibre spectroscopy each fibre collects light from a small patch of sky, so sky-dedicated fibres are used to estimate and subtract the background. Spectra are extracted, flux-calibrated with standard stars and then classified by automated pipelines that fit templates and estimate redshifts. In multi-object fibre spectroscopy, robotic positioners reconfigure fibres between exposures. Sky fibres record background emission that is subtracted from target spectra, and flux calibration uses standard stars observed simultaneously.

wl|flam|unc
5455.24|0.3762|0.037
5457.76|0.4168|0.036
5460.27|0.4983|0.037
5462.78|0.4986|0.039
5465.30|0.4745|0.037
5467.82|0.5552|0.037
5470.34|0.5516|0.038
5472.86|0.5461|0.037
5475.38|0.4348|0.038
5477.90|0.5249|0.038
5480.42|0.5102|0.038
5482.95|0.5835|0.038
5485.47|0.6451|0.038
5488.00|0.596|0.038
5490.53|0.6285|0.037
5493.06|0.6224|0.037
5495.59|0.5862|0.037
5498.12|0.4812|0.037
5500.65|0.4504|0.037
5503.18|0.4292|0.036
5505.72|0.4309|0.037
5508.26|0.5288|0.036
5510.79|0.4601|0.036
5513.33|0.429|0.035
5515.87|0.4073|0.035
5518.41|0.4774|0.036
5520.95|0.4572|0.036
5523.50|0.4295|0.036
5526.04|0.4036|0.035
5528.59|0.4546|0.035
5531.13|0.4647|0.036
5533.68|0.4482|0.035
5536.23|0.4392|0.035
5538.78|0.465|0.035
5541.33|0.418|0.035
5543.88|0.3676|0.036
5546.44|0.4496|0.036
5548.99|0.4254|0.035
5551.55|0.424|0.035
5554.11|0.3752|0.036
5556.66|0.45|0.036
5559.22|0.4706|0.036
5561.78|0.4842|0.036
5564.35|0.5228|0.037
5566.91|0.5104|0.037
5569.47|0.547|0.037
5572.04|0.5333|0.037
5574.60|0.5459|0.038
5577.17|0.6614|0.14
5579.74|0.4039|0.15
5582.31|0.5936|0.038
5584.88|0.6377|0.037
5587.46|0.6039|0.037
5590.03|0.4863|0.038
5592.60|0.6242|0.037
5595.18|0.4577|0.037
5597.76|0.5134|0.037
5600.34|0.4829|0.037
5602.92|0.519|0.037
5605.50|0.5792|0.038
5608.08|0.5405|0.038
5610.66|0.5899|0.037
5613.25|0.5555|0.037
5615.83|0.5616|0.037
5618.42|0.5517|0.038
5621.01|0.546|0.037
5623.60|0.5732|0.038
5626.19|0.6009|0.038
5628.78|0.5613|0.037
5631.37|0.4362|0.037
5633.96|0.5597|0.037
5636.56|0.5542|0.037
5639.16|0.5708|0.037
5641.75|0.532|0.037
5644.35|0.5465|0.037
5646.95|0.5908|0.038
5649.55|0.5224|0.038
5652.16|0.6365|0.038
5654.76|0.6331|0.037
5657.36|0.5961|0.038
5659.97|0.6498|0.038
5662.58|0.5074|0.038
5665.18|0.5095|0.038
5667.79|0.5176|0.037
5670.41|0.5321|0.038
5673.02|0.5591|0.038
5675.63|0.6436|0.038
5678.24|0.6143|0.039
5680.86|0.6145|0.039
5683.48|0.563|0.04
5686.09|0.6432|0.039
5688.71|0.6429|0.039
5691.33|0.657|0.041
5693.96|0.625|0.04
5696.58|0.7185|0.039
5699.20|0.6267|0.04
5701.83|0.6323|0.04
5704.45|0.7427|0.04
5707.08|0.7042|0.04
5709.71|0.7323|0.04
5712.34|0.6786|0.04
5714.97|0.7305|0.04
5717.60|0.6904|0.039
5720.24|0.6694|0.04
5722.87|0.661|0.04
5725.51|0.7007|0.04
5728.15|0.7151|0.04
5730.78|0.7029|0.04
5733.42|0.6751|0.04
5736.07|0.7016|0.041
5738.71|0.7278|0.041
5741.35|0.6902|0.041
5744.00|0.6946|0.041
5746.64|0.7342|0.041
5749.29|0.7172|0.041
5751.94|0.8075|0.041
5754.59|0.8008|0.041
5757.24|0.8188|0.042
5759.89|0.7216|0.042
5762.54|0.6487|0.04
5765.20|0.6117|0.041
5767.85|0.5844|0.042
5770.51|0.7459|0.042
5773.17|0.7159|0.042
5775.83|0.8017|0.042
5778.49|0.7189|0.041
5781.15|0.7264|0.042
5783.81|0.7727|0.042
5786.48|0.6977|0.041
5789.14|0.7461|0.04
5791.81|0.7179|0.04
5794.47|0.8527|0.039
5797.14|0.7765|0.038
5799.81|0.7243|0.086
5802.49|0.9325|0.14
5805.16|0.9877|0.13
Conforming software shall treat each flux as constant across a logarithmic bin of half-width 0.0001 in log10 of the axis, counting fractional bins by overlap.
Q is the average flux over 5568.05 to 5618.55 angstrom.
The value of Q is 0.549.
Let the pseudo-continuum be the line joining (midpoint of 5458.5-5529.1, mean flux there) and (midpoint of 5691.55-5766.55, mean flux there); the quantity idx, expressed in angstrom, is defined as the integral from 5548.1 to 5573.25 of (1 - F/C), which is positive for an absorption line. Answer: 3.8 angstrom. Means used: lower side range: 0.503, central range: 0.475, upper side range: 0.702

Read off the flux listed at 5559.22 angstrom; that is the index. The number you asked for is 0.4706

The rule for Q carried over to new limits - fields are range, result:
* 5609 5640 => 0.555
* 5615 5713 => 0.597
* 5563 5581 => 0.532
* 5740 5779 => 0.721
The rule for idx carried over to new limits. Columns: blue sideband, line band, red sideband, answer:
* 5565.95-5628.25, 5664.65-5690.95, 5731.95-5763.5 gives 2.36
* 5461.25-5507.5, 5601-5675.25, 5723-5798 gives 9.25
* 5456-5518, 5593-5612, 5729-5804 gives 2.29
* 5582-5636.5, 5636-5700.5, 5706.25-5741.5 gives 3.52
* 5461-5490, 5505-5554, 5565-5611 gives 9.28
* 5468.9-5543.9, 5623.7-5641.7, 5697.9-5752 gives 1.87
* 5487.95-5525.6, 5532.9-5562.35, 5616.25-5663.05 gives 4.55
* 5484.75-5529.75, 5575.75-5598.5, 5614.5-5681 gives -0.86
